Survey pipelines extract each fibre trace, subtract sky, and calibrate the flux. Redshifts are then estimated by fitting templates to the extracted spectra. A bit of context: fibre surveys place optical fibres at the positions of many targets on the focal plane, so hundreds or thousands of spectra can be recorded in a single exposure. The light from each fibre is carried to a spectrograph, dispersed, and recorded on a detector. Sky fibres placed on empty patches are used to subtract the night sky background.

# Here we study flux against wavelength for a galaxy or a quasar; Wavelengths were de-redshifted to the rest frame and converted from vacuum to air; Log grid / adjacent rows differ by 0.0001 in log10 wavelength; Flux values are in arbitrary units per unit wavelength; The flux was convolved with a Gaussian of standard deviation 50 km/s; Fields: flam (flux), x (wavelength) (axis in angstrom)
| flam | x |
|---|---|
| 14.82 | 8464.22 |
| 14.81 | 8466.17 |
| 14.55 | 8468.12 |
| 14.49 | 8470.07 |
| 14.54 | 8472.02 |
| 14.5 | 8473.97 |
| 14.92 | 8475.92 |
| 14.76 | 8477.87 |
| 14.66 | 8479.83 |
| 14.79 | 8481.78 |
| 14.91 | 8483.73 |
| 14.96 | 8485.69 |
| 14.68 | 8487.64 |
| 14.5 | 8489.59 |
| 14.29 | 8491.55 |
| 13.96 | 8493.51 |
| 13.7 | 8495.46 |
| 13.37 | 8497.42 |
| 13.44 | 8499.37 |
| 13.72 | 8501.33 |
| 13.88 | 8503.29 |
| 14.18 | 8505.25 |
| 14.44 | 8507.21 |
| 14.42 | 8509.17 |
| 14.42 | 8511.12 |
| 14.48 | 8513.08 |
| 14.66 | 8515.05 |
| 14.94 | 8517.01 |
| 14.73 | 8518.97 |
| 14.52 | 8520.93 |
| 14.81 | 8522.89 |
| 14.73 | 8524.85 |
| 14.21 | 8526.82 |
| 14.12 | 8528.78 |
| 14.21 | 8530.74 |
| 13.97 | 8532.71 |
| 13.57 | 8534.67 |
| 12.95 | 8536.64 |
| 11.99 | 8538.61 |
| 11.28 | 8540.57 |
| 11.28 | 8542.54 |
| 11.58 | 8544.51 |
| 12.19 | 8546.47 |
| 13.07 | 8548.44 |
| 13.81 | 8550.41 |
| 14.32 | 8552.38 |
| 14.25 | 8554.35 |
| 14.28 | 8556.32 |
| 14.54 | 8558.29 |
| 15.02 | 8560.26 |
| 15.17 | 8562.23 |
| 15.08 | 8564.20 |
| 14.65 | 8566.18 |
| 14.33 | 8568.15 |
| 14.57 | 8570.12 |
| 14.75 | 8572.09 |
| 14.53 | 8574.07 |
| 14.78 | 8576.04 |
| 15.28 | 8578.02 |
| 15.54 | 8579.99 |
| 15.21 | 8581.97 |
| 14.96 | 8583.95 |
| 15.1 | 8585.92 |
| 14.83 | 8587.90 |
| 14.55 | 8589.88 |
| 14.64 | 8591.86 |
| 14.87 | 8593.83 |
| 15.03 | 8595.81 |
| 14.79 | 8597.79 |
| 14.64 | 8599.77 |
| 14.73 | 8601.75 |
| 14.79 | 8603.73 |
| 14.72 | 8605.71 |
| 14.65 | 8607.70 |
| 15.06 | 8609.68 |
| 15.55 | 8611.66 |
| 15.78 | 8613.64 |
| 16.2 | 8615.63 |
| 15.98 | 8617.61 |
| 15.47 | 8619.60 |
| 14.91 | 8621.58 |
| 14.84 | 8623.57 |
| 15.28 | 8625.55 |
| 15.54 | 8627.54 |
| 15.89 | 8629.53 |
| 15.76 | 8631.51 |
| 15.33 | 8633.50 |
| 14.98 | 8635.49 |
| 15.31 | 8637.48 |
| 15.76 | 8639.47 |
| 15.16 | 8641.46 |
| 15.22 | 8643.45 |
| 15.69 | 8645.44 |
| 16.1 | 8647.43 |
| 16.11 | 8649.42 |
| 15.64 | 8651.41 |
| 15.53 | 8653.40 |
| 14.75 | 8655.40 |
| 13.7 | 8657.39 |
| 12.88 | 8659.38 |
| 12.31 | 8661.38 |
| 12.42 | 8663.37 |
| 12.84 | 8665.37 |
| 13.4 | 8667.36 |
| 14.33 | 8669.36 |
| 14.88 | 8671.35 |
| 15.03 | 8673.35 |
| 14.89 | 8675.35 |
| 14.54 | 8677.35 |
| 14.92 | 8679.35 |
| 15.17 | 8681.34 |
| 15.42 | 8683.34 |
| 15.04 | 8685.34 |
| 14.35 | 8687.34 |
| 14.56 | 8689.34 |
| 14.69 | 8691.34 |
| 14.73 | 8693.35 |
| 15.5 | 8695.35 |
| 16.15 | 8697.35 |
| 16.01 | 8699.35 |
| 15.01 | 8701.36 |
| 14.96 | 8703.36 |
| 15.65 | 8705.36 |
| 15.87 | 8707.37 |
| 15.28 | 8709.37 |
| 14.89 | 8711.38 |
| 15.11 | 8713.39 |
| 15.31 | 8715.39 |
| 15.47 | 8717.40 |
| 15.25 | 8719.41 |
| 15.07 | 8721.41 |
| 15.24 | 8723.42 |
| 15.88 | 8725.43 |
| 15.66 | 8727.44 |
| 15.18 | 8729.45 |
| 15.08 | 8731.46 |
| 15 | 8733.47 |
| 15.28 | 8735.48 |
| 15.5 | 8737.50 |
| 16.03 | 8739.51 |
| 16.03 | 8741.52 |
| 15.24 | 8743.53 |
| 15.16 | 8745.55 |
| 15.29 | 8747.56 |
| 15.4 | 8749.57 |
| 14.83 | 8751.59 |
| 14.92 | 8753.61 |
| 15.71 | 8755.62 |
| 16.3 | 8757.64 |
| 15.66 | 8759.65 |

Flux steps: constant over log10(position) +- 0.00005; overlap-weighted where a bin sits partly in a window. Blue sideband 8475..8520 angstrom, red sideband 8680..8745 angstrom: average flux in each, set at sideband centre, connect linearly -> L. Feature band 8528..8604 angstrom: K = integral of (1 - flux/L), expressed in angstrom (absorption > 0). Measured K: 2.6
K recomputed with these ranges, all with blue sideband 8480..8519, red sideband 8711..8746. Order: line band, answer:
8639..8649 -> -0.4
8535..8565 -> 2.4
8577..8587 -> -0.4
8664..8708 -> 0.9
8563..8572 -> 0.0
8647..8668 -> 1.3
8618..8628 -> -0.2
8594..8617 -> -0.4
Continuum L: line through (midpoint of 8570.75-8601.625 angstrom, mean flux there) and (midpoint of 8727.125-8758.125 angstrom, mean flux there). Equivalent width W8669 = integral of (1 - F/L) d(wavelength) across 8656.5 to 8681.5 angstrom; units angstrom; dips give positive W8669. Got 2.1 angstrom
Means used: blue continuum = 14.9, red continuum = 15.4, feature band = 13.9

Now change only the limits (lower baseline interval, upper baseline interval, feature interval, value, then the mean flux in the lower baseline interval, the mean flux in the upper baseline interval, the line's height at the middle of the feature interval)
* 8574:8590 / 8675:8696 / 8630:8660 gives -0.6 angstrom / 15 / 14.9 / 14.9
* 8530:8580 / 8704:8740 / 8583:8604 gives -0.9 angstrom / 13.9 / 15.4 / 14.2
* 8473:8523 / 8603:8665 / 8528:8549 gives 2.7 angstrom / 14.4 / 15.1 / 14.6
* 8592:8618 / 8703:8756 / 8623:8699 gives 1.7 angstrom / 15.1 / 15.3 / 15.2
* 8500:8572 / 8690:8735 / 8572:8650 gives -3.6 angstrom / 14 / 15.3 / 14.5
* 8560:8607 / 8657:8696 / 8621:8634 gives -0.7 angstrom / 14.9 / 14.3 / 14.6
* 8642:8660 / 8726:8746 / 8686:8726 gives 0.2 angstrom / 15.1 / 15.4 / 15.3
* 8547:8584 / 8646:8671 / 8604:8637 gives -2.3 angstrom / 14.6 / 14.2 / 14.4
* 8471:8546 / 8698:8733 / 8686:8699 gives 0.1 angstrom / 14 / 15.4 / 15.2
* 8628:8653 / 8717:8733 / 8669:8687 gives 0.7 angstrom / 15.6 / 15.3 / 15.5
